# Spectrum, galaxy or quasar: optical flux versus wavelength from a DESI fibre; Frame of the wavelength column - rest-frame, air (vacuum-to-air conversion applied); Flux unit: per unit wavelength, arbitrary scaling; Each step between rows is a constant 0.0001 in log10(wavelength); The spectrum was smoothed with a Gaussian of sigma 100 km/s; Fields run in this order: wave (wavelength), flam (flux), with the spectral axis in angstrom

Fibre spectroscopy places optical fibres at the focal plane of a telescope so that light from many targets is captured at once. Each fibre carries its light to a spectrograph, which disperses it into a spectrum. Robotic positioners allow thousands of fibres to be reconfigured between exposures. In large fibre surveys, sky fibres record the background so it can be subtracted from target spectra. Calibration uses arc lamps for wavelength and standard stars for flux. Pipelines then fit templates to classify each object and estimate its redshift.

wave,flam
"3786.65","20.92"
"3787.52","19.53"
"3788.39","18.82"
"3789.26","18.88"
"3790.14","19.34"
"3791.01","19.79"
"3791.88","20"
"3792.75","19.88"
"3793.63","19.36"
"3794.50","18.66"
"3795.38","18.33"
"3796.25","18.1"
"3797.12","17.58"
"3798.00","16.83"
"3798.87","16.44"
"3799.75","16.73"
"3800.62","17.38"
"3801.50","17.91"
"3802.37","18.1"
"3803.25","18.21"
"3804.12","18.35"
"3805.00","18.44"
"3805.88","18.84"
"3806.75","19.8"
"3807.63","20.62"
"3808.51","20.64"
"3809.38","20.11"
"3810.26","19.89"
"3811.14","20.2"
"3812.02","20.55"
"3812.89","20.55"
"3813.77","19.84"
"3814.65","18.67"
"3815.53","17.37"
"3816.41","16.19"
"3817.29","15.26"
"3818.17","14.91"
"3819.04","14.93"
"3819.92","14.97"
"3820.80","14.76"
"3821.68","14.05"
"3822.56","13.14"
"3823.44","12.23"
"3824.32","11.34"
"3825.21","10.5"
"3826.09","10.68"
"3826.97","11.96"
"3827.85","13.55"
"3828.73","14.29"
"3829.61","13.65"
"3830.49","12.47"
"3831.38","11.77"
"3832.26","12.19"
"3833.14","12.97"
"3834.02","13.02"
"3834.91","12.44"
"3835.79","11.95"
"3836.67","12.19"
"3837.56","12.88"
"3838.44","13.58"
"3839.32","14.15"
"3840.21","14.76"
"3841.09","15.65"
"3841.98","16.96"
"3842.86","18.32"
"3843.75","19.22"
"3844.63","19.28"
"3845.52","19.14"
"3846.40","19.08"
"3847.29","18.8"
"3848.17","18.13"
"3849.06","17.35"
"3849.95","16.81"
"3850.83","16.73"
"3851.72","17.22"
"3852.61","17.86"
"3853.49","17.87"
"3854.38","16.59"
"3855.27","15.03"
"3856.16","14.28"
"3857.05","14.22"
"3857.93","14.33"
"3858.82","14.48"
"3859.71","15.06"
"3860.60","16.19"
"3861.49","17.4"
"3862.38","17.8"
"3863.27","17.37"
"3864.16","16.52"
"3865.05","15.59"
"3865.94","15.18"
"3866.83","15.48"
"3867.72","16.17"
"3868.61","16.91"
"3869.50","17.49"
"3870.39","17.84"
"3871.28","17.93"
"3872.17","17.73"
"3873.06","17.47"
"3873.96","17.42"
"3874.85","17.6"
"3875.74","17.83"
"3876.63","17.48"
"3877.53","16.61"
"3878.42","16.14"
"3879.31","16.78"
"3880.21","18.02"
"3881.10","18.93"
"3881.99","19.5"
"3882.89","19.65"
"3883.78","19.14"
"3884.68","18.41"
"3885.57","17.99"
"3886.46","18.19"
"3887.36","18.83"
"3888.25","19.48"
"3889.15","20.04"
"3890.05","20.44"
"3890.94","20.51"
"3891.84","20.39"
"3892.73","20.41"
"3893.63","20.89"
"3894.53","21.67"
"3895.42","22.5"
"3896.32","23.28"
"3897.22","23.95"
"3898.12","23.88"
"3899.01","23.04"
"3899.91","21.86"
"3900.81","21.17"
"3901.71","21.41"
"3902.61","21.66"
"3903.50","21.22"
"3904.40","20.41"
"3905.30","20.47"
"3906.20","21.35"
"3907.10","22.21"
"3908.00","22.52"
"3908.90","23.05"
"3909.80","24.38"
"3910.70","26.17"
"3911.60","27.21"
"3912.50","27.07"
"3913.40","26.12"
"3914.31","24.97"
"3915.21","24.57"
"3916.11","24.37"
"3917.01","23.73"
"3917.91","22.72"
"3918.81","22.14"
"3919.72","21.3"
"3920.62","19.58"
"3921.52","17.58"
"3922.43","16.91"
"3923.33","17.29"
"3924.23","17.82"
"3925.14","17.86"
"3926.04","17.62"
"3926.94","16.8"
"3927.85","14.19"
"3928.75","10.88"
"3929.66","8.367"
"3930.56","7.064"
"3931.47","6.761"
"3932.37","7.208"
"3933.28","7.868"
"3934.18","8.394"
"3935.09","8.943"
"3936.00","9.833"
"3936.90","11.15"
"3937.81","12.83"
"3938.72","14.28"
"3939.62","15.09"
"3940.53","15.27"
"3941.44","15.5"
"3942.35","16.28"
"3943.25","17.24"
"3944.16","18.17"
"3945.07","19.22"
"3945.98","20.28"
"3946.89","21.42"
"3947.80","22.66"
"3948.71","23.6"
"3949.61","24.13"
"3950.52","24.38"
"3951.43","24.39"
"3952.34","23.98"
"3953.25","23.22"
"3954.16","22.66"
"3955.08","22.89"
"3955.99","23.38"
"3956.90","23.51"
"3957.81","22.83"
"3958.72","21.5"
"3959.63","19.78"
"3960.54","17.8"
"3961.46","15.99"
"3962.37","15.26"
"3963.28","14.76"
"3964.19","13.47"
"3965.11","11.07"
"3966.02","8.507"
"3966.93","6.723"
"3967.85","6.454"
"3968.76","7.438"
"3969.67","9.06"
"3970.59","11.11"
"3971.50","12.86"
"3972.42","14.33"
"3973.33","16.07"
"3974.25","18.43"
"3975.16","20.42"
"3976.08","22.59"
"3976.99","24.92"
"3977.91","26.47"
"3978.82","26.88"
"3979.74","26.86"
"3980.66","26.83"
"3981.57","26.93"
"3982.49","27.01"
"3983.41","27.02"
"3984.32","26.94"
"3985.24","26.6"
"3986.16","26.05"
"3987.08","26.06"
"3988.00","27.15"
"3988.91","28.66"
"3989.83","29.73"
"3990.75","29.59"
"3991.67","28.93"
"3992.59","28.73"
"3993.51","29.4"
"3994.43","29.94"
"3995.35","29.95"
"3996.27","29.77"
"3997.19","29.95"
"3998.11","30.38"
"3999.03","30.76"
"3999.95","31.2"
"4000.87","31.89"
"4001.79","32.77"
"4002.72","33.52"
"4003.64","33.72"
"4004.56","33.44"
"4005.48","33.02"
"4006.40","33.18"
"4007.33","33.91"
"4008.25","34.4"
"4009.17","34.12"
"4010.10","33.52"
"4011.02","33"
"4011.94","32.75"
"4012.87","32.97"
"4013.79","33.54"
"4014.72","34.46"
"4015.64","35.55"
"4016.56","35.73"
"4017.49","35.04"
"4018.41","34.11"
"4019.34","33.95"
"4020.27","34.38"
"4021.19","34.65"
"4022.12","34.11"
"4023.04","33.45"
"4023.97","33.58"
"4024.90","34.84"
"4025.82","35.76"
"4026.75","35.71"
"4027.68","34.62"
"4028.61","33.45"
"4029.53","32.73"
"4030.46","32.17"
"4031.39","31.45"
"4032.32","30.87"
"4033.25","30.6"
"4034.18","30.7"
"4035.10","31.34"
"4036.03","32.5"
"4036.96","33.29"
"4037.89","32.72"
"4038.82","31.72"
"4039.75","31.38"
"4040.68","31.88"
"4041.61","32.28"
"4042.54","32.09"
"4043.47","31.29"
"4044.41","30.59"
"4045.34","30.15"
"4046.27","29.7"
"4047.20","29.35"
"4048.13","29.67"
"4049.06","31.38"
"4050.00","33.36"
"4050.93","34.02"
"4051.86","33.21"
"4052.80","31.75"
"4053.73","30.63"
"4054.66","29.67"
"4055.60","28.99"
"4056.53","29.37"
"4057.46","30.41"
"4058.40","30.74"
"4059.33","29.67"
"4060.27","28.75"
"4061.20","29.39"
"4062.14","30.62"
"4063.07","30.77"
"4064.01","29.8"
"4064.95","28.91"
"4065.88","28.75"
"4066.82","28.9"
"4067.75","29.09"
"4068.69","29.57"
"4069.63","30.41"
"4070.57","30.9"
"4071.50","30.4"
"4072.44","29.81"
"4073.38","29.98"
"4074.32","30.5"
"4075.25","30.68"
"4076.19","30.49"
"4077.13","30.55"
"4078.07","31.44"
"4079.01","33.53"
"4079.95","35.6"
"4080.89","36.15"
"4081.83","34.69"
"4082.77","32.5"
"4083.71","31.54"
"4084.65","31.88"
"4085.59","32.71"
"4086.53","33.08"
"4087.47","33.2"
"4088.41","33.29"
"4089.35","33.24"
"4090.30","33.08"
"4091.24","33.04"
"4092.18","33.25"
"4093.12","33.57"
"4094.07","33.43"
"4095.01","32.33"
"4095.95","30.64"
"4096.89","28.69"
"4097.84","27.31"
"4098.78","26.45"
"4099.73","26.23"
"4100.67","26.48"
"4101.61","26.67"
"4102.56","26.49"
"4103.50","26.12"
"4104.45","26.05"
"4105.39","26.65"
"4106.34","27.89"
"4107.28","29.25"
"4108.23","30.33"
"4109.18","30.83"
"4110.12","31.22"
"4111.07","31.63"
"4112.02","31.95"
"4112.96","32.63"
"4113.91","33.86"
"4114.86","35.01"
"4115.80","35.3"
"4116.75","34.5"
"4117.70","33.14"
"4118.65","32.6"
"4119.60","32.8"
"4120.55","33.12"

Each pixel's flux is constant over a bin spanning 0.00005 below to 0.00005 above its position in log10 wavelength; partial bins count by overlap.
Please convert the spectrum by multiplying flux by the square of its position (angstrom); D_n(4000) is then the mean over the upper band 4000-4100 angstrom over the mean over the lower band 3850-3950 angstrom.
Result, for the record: 1.9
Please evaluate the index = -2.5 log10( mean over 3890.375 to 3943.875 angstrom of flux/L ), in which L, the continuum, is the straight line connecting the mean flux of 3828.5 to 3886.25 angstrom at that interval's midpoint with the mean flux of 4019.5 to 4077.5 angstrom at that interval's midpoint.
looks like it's 0.11 mag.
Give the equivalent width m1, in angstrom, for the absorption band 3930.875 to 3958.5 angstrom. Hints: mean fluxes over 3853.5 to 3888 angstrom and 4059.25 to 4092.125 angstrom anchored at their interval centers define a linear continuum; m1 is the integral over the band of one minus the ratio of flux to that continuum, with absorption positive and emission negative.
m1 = 5.9 angstrom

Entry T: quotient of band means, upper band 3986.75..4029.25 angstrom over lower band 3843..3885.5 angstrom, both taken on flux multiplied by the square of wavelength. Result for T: 2.03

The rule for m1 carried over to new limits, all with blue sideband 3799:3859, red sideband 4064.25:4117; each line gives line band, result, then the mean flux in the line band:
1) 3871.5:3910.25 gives -1.1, 20.1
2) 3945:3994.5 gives 5.7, 21.4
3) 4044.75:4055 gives -0.9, 31.2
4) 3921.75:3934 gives 5.0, 12.8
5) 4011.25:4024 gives -3.5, 34.2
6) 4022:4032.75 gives -2.5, 33.6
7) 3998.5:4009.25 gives -2.9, 32.9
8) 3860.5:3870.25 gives 0.8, 16.6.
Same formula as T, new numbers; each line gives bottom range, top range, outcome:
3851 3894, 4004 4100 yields 2.00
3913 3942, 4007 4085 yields 2.16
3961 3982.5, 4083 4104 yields 1.92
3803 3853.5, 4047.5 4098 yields 2.21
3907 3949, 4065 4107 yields 1.87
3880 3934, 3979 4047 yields 1.69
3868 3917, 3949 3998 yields 1.11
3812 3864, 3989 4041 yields 2.32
